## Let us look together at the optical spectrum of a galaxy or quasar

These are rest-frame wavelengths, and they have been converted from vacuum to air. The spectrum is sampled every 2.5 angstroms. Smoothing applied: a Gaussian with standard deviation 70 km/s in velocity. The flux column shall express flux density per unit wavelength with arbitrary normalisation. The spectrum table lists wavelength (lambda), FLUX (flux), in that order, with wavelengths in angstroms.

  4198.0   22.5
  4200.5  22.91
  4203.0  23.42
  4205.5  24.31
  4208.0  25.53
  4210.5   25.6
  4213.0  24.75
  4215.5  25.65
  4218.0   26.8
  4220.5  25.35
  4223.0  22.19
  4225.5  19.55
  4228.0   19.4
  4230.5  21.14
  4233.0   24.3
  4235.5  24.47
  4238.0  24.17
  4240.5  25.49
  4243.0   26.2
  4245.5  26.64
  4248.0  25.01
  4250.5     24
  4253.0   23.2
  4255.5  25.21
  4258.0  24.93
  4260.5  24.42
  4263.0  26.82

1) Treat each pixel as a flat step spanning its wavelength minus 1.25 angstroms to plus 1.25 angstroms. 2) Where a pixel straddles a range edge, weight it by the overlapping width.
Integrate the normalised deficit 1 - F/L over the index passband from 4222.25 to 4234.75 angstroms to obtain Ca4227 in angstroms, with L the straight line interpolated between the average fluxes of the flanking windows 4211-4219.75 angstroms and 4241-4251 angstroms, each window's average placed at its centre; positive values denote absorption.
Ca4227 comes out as 2.1 angstroms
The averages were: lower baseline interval 25.7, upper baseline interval 25.6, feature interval 21.4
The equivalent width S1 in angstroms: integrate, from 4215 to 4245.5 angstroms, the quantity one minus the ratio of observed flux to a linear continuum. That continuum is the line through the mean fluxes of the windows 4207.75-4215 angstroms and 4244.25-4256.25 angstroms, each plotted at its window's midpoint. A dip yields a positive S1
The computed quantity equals 1.5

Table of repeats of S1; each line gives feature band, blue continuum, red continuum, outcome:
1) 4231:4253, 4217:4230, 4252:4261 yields -1.1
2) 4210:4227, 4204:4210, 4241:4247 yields 0.8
